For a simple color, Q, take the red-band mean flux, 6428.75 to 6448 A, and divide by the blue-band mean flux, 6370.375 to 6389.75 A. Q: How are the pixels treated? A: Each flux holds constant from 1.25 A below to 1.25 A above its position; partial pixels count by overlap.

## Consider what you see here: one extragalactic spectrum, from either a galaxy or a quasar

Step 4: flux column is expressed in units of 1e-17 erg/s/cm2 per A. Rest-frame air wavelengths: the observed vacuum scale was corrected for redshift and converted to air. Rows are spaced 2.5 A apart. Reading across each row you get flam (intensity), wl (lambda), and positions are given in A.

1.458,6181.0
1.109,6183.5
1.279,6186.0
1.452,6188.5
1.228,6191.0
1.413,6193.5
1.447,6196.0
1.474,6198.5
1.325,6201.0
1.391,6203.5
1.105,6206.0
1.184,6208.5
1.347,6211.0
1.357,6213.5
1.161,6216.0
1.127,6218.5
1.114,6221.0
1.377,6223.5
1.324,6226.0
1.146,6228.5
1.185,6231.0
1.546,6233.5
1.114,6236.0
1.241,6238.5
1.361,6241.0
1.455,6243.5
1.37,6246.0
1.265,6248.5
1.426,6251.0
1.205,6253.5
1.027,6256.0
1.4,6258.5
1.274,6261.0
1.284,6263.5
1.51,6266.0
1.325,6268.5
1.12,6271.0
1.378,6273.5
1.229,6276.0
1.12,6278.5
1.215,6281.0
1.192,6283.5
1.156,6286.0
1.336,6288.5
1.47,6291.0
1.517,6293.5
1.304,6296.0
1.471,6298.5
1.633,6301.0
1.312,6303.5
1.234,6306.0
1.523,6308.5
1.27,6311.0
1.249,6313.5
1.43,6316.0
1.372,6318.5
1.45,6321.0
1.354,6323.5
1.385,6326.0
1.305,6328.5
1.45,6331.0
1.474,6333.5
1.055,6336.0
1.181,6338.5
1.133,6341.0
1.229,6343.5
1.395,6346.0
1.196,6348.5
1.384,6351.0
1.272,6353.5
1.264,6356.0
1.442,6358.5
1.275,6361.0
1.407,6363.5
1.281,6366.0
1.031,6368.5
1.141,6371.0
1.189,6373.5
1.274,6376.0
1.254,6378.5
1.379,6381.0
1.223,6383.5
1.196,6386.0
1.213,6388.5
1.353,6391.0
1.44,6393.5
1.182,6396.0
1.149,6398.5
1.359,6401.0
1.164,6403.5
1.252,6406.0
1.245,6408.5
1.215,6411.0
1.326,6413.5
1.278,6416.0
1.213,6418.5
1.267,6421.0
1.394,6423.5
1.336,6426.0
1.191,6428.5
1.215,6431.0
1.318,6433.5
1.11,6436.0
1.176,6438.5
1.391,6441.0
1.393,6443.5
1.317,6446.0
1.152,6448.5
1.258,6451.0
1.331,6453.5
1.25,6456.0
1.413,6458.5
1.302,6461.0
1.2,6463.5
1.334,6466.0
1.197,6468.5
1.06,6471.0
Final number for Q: 1.0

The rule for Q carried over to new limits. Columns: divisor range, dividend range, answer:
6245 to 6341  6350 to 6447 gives 0.96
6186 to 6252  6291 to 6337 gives 1.06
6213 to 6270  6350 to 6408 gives 0.98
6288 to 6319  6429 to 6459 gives 0.91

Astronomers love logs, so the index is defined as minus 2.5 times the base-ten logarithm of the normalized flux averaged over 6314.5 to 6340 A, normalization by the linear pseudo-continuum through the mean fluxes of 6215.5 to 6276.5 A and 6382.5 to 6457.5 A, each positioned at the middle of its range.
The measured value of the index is -0.06 mag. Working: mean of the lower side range 1.28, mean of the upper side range 1.26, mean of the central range 1.34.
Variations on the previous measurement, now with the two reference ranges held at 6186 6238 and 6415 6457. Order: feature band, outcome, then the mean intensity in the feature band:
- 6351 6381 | 0.01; 1.27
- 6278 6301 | -0.04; 1.33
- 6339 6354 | 0.01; 1.26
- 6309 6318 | -0.05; 1.34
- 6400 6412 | 0.02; 1.25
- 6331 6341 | 0.02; 1.25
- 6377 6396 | -0.01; 1.29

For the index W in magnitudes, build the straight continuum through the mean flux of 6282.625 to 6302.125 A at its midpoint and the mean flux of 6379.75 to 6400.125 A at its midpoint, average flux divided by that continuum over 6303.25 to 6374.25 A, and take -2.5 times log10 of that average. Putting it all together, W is 0.026 mag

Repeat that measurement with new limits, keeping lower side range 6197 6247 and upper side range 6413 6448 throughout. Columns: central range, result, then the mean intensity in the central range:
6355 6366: -0.05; 1.34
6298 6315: -0.08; 1.38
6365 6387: 0.05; 1.22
